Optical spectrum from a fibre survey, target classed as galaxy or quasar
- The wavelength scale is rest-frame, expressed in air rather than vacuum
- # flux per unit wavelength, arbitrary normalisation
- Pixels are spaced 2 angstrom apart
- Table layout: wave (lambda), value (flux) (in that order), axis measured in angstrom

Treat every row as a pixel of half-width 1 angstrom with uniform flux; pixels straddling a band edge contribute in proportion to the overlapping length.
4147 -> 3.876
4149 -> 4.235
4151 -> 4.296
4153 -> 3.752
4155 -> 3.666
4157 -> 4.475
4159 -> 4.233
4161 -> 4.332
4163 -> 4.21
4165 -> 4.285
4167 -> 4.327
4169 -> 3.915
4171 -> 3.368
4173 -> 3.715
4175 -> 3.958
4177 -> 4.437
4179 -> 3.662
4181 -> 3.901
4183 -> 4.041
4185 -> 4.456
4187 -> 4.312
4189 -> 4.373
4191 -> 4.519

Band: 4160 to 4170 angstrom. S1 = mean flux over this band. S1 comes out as 4.21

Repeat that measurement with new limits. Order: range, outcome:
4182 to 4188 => 4.27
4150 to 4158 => 4.05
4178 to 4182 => 3.78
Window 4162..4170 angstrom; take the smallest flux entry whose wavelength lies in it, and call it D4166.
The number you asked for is 3.915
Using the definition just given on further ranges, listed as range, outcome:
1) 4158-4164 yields 4.21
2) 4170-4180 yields 3.368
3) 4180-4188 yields 3.901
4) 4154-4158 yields 3.666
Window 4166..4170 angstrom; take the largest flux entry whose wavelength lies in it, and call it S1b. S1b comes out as 4.327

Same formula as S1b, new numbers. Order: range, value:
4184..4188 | 4.456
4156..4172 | 4.475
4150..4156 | 4.296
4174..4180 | 4.437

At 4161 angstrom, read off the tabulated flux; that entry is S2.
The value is 4.332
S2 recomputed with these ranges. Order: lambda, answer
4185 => 4.456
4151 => 4.296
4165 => 4.285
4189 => 4.373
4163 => 4.21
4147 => 3.876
